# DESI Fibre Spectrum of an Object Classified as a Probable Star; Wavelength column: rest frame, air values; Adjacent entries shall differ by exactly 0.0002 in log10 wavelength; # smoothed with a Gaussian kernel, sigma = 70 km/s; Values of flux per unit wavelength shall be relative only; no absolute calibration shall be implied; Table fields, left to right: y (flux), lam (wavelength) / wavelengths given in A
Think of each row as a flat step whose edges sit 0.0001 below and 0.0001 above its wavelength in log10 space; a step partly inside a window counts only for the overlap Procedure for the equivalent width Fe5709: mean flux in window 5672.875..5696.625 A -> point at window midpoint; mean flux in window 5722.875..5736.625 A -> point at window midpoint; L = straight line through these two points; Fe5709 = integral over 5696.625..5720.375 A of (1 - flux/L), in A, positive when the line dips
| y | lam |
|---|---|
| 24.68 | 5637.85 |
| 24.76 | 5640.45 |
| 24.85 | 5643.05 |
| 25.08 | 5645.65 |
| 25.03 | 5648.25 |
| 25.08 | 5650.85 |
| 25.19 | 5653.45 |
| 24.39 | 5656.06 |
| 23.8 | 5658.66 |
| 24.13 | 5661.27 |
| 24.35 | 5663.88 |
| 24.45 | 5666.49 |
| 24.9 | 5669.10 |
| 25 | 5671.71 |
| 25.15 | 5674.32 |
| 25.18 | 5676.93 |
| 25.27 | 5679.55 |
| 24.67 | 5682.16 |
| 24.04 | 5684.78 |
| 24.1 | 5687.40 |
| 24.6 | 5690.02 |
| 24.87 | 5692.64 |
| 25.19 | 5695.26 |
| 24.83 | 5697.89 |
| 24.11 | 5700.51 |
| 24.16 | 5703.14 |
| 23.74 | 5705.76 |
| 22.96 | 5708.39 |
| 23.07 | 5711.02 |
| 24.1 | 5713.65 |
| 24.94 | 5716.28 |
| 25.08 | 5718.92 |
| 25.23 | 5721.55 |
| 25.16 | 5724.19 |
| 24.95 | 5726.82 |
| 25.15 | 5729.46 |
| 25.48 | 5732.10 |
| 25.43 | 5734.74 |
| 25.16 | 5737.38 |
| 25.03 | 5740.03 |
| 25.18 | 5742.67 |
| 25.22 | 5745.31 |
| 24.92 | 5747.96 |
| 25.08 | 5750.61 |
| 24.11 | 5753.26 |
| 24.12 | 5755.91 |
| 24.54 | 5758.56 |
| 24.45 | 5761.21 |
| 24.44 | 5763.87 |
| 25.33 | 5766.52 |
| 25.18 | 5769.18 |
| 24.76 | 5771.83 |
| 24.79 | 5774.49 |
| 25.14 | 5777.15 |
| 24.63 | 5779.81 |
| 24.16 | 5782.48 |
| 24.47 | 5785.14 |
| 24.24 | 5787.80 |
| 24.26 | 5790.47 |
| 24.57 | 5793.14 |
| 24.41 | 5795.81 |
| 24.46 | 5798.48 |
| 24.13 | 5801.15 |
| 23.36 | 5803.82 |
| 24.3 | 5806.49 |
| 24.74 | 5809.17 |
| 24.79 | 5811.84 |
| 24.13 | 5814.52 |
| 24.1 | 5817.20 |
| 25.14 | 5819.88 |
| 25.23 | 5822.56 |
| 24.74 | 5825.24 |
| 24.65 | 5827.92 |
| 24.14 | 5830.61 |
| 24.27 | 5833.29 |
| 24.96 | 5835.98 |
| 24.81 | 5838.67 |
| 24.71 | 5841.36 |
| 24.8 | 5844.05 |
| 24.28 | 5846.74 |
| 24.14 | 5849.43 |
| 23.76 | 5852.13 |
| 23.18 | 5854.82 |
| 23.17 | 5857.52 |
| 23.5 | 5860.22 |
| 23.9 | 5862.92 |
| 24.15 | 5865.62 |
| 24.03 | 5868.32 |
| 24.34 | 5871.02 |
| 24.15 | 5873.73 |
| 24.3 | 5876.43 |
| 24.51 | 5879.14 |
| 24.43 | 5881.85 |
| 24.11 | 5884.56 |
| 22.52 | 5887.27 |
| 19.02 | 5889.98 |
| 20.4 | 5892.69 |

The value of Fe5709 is 0.9 A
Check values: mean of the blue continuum 24.8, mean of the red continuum 25.2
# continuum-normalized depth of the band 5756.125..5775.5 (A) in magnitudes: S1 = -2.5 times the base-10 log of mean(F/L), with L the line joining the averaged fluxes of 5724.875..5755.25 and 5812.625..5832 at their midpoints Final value 0.01 mag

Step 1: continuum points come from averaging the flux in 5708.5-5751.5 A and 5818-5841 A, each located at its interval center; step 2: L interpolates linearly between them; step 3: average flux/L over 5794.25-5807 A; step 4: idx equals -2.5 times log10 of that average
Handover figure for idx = 0.03 mag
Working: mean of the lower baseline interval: 24.9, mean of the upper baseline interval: 24.7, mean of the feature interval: 24.1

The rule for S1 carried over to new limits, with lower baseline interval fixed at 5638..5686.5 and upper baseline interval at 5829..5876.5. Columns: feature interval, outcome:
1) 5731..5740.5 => -0.03 mag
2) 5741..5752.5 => -0.03 mag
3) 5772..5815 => 0.00 mag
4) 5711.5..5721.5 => 0.00 mag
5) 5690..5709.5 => 0.01 mag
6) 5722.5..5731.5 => -0.03 mag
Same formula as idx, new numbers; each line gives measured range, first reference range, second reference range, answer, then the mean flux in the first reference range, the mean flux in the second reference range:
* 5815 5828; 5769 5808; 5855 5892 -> -0.03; 24.4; 23.5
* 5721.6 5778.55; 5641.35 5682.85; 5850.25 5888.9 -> -0.02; 24.8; 23.8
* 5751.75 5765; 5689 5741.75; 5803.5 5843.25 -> 0.01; 24.7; 24.6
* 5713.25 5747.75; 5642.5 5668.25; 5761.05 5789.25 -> -0.02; 24.6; 24.7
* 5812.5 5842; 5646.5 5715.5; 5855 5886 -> -0.02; 24.5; 24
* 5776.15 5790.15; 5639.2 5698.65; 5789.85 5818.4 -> -0.01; 24.7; 24.3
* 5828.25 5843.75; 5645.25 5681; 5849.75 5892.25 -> -0.04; 24.8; 23.5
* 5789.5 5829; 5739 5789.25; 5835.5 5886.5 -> 0.00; 24.7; 24.1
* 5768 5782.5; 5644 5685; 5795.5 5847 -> -0.01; 24.8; 24.5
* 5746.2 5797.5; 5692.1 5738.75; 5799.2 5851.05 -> 0.00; 24.6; 24.5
